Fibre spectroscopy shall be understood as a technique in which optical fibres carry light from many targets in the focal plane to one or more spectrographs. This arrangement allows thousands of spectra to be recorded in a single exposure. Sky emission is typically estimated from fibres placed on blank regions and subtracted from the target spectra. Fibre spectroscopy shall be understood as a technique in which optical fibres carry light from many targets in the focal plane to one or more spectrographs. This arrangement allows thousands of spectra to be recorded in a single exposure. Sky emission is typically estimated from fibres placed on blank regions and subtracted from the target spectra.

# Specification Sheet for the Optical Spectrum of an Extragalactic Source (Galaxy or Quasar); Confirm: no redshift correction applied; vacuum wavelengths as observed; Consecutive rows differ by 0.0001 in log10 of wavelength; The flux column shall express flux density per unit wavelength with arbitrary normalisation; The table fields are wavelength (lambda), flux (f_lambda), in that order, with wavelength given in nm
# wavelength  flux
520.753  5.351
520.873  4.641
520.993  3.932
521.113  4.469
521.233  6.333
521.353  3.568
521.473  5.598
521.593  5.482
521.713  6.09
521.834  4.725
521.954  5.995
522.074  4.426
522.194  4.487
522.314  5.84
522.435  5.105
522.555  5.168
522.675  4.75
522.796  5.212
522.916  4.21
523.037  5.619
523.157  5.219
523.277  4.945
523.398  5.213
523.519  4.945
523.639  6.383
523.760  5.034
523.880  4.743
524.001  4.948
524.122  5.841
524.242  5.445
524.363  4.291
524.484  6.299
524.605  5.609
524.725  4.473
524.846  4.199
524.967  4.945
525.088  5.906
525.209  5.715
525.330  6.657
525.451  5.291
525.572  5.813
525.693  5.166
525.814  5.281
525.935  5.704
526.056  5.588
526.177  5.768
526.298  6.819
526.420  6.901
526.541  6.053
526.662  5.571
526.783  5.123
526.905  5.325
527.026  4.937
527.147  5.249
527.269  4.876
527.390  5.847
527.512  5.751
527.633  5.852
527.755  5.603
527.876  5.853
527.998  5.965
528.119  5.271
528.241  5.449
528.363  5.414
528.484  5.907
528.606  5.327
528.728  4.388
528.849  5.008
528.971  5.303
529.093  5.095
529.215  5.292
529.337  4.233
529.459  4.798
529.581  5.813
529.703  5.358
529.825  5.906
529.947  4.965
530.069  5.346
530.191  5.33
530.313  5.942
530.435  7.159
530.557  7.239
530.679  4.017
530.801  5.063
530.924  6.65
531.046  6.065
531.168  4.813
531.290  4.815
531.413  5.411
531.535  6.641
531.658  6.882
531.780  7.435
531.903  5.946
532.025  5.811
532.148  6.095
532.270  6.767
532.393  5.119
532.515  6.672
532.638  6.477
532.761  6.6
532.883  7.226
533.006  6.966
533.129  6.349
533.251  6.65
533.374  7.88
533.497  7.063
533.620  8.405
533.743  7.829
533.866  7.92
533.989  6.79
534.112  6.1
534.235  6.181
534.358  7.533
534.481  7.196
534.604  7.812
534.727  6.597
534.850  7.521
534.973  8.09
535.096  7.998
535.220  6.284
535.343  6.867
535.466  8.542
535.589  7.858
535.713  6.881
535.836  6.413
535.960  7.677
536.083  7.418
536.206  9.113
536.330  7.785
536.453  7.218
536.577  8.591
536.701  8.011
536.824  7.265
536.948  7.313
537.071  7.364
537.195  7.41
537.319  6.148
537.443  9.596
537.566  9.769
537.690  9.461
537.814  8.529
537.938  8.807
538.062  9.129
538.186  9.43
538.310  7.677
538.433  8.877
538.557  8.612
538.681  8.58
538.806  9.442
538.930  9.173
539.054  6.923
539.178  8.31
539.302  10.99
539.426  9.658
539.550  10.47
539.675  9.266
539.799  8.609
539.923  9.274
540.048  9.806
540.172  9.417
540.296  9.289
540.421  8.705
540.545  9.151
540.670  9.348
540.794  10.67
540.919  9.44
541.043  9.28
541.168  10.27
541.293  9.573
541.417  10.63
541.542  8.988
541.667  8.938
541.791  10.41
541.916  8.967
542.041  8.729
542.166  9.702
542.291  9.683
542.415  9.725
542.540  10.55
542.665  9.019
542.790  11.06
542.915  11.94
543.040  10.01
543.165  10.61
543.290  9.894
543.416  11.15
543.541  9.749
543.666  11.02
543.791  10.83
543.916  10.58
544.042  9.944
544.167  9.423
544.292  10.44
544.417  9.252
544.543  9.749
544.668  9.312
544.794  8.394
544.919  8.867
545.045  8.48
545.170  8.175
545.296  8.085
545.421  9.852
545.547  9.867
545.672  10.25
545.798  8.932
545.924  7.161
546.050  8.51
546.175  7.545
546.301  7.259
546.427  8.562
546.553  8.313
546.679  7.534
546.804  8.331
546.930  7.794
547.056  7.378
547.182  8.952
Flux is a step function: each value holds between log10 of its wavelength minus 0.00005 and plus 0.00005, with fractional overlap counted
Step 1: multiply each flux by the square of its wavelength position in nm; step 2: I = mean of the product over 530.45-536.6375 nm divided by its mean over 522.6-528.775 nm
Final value 1.30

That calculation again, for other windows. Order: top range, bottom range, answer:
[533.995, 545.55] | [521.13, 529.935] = 1.75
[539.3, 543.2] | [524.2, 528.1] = 1.85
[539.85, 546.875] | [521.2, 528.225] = 1.87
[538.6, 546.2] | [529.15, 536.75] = 1.48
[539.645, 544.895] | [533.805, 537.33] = 1.36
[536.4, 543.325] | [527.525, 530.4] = 1.77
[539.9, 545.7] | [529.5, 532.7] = 1.72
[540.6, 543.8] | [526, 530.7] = 1.90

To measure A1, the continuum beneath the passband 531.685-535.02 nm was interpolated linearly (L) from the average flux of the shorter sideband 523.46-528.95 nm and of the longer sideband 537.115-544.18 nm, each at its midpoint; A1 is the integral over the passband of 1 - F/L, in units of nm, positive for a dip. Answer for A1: 0.24 nm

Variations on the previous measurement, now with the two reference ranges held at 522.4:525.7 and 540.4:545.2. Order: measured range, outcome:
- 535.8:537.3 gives 0.120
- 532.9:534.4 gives 0.086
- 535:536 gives 0.085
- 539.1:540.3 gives -0.060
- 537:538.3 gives 0.004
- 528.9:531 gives 0.372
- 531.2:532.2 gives 0.143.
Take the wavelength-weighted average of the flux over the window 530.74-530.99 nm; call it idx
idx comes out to 5.85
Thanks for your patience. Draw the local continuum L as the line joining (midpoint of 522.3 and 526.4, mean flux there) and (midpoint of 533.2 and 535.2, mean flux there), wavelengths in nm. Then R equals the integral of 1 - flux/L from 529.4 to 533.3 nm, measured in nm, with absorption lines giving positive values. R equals 0.44 nm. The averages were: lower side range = 5.37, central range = 6.01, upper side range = 7.33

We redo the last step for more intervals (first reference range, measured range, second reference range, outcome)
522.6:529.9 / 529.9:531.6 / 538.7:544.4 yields 0.25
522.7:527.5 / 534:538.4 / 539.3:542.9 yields 0.32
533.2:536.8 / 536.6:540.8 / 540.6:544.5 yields -0.05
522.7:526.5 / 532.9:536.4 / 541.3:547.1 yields 0.04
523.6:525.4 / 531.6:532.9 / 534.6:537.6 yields 0.09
